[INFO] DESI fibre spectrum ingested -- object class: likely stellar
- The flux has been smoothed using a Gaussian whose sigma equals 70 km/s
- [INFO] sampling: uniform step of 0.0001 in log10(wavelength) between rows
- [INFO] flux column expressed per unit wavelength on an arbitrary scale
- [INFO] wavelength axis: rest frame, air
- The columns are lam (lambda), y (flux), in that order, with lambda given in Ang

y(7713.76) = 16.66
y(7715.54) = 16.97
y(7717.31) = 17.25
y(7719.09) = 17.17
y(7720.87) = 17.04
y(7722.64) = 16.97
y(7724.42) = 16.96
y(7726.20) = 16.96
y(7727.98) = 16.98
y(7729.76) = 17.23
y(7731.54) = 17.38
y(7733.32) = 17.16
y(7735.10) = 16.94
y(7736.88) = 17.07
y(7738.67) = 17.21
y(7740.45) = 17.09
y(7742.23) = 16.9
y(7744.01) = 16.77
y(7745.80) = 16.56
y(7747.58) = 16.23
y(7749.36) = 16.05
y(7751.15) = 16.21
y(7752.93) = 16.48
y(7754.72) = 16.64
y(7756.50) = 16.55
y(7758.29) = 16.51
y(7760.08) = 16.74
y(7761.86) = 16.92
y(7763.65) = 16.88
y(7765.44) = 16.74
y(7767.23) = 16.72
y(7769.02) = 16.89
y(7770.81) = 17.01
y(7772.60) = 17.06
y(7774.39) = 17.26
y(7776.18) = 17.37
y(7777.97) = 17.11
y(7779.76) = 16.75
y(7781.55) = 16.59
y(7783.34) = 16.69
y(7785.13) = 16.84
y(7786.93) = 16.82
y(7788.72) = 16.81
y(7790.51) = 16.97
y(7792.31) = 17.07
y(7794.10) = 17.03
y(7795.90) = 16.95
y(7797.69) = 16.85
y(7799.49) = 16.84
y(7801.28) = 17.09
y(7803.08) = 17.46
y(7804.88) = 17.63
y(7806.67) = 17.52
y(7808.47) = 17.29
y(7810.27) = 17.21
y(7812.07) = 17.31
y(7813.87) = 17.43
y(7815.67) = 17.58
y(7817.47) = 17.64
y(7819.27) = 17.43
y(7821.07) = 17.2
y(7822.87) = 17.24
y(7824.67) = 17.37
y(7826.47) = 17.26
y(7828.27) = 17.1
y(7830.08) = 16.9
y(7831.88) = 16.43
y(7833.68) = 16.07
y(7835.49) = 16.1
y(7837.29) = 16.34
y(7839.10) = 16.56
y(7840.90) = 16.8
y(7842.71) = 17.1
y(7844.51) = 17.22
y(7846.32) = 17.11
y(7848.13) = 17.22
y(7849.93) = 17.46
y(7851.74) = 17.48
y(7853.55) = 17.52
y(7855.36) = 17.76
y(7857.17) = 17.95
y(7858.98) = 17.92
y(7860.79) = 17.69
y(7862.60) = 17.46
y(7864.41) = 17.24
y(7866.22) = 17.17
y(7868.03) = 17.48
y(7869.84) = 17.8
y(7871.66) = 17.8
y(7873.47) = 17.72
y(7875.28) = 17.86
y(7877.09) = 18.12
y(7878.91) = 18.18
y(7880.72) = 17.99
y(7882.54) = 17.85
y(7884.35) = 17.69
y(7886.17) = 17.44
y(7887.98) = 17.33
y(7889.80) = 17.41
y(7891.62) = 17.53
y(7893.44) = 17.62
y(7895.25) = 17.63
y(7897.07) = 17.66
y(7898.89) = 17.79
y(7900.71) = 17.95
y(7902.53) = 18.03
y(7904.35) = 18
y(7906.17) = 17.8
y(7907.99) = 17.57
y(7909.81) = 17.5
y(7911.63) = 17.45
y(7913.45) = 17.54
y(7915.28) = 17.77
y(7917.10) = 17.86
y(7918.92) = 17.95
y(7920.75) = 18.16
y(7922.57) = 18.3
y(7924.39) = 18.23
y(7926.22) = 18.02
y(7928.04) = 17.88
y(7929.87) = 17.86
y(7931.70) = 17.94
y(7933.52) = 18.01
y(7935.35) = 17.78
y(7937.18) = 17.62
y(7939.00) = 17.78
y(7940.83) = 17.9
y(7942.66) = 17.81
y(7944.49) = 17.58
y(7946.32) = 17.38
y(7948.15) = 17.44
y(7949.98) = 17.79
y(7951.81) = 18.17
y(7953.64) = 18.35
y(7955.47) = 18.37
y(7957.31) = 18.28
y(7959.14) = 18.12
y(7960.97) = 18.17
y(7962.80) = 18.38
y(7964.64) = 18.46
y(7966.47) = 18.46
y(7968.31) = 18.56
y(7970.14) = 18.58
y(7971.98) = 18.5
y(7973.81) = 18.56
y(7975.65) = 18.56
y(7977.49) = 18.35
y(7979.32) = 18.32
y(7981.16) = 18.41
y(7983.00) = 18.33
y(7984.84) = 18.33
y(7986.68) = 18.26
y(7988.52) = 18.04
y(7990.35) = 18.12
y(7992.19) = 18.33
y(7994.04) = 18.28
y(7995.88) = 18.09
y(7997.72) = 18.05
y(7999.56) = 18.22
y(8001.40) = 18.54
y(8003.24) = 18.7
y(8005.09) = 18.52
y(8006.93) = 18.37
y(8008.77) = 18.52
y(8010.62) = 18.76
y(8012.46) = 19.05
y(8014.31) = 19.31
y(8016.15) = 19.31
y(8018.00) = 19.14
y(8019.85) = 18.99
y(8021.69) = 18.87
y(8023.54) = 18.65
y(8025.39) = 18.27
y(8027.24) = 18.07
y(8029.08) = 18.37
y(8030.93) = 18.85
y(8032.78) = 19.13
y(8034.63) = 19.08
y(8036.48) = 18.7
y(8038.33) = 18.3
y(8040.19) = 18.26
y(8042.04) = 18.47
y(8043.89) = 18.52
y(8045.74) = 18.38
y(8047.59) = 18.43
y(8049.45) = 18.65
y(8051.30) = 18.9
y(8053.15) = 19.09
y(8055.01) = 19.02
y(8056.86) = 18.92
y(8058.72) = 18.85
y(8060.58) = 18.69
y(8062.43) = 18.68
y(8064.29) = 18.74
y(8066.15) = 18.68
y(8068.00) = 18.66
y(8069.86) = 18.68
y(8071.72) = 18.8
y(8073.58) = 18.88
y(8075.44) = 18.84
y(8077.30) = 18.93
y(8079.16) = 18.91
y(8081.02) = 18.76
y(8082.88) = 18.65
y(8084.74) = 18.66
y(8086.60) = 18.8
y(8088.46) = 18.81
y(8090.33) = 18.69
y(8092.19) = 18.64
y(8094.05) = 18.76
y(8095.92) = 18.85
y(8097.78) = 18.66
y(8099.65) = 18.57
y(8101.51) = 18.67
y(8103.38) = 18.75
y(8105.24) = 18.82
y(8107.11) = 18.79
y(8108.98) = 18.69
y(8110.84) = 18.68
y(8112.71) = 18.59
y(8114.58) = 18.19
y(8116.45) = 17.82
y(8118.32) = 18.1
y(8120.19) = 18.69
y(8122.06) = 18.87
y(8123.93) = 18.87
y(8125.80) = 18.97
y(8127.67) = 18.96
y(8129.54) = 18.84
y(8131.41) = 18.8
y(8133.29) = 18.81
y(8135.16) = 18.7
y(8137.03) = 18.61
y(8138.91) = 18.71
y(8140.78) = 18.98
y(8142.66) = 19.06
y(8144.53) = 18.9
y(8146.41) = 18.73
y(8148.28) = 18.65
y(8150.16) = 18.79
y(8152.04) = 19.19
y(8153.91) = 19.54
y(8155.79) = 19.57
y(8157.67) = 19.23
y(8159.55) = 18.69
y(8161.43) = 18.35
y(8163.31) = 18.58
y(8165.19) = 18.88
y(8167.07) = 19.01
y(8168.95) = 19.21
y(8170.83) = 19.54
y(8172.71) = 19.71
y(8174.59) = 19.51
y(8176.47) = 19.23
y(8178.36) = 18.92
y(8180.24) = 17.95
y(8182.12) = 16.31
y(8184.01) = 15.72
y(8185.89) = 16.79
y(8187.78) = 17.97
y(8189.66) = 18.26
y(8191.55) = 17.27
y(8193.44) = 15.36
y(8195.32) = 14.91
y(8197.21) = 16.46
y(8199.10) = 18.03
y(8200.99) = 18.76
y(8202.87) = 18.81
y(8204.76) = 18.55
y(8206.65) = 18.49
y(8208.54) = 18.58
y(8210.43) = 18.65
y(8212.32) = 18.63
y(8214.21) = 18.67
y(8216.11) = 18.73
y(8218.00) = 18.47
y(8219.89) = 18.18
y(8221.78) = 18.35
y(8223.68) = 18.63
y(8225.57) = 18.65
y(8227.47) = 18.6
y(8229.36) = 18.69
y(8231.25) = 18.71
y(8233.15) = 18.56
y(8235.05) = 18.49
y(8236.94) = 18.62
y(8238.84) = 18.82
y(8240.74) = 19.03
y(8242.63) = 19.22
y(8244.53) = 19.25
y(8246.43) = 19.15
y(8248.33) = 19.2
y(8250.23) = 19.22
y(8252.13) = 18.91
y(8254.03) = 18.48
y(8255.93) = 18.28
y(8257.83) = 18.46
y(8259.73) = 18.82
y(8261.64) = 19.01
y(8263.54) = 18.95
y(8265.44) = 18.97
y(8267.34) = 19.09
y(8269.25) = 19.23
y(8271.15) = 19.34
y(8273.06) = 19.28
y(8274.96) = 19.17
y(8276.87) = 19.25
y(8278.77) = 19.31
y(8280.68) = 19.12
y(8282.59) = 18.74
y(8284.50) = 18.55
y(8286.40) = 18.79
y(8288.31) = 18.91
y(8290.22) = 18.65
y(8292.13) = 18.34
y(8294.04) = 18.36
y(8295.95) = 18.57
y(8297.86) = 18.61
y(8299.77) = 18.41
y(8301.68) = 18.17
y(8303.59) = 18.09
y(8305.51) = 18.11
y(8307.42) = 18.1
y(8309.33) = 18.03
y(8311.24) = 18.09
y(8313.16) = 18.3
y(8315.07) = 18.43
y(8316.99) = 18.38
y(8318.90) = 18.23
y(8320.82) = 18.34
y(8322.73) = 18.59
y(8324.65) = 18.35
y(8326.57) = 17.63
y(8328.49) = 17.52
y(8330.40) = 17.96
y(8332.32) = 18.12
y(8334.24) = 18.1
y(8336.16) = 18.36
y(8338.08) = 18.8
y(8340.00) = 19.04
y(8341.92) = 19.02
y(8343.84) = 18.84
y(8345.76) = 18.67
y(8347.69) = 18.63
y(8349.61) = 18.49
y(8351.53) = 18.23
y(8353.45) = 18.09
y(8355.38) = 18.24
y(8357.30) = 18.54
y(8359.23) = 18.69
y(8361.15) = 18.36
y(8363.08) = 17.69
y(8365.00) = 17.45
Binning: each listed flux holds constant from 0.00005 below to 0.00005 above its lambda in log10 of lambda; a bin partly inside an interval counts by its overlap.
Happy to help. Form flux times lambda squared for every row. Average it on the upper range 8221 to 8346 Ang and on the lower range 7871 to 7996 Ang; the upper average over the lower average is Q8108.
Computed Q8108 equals 1.13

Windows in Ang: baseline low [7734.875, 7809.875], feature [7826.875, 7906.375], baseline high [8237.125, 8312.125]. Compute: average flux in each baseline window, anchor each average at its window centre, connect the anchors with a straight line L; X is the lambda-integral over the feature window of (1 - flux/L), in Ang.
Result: -0.90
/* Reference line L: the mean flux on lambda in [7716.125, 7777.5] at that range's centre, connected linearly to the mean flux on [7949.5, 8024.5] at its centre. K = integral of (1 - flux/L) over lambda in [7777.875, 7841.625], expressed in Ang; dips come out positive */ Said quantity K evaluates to 1.1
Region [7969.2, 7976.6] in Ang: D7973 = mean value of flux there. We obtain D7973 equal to 18.5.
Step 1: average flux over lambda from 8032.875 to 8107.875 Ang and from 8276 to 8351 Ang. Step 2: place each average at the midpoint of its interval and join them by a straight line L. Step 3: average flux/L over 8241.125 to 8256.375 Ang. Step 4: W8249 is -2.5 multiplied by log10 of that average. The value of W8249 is -0.03 mag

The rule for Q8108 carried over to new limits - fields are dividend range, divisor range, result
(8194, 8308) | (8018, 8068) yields 1.05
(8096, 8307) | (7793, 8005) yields 1.13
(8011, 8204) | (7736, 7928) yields 1.15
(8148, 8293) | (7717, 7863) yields 1.22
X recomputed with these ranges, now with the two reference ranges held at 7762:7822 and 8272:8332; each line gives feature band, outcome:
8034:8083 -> -2.5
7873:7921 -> -1.0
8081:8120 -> -1.5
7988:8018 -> -1.5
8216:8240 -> -0.4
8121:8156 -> -1.7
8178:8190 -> 0.6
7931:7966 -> -0.9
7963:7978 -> -0.8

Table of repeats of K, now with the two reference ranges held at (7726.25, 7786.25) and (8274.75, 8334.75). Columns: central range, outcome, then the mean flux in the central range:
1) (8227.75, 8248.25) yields -0.72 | 18.9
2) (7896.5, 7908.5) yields -0.41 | 17.8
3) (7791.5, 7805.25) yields -0.11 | 17.1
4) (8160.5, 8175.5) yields -0.90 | 19.1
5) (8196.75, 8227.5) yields -0.52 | 18.4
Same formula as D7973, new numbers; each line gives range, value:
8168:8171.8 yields 19.4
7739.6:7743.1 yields 17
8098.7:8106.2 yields 18.7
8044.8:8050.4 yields 18.5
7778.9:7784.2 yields 16.7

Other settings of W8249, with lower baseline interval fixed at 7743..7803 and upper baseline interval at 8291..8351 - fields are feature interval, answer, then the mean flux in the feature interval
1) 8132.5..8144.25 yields -0.06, 18.8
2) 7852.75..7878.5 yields -0.04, 17.7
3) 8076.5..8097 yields -0.06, 18.8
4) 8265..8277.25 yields -0.06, 19.2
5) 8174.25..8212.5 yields 0.02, 17.7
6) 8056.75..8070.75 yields -0.07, 18.7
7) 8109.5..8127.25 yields -0.05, 18.6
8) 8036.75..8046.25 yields -0.05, 18.4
